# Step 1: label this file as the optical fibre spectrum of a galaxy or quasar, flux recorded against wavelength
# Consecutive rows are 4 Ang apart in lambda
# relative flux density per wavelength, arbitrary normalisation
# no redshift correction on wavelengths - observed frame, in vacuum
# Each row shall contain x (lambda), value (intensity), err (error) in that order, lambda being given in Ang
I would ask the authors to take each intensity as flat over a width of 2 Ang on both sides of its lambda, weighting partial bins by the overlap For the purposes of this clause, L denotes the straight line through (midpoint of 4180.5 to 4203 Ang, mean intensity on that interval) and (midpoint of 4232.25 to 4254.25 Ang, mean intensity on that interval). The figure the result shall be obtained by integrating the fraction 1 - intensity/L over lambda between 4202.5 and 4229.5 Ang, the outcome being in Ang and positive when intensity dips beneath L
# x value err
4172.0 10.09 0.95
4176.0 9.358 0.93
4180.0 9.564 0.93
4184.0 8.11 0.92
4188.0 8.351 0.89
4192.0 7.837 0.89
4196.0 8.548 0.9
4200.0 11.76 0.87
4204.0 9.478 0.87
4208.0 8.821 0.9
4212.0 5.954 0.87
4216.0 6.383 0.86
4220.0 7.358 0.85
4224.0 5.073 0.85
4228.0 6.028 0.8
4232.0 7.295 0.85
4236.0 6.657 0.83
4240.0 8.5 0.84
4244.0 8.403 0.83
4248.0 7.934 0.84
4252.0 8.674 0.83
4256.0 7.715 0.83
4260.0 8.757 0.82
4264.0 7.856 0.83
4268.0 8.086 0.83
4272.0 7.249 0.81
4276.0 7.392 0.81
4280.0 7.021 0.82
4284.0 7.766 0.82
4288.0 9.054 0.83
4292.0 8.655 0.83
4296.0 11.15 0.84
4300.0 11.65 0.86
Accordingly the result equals 4.9 Ang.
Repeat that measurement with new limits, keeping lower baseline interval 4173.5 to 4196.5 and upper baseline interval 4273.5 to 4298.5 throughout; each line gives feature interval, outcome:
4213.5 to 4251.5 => 6.57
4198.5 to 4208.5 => -1.70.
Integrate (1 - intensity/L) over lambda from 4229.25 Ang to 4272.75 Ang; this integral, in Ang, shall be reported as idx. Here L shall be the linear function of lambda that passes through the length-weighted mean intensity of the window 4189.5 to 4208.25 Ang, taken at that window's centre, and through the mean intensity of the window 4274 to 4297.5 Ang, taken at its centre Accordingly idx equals 4.36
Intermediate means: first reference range 9.31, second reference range 8.45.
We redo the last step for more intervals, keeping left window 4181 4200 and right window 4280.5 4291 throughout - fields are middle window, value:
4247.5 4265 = 0.3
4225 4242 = 2.9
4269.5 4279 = 1.1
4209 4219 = 2.3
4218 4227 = 2.5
